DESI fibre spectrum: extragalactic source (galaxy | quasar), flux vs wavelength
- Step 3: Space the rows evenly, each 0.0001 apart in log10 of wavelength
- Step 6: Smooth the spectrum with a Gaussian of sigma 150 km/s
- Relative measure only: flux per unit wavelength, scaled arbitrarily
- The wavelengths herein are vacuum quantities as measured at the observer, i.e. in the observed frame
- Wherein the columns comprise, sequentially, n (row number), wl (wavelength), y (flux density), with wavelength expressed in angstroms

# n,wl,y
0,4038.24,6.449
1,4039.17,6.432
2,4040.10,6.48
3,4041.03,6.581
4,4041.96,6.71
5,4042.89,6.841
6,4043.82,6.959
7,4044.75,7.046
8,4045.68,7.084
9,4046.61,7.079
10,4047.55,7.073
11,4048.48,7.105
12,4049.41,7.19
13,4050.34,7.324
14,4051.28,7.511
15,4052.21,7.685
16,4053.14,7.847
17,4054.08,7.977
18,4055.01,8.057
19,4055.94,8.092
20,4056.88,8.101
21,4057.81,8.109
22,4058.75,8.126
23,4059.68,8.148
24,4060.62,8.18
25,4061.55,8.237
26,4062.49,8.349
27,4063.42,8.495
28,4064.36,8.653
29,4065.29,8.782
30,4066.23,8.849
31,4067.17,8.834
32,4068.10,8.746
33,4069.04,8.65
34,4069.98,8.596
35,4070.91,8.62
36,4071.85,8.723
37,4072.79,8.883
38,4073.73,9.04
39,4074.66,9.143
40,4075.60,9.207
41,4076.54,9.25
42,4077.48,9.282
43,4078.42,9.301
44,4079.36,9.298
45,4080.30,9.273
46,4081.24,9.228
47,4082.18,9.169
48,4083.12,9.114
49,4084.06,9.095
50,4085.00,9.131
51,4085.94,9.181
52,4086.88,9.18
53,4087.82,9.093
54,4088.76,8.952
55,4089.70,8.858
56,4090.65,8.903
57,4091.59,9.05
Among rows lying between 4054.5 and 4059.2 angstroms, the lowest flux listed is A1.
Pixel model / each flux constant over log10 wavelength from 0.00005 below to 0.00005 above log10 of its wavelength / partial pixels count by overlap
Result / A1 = 8.057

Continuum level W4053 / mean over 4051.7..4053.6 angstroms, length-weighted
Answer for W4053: 7.78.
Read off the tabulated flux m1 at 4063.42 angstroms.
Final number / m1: 8.495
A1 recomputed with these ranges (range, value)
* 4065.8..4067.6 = 8.834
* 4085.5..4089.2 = 8.952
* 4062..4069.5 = 8.349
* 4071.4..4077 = 8.723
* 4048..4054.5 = 7.105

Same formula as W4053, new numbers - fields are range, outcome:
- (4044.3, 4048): 7.06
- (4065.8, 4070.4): 8.73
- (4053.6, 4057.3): 8.04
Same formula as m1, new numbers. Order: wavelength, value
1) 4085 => 9.131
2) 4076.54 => 9.25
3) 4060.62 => 8.18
